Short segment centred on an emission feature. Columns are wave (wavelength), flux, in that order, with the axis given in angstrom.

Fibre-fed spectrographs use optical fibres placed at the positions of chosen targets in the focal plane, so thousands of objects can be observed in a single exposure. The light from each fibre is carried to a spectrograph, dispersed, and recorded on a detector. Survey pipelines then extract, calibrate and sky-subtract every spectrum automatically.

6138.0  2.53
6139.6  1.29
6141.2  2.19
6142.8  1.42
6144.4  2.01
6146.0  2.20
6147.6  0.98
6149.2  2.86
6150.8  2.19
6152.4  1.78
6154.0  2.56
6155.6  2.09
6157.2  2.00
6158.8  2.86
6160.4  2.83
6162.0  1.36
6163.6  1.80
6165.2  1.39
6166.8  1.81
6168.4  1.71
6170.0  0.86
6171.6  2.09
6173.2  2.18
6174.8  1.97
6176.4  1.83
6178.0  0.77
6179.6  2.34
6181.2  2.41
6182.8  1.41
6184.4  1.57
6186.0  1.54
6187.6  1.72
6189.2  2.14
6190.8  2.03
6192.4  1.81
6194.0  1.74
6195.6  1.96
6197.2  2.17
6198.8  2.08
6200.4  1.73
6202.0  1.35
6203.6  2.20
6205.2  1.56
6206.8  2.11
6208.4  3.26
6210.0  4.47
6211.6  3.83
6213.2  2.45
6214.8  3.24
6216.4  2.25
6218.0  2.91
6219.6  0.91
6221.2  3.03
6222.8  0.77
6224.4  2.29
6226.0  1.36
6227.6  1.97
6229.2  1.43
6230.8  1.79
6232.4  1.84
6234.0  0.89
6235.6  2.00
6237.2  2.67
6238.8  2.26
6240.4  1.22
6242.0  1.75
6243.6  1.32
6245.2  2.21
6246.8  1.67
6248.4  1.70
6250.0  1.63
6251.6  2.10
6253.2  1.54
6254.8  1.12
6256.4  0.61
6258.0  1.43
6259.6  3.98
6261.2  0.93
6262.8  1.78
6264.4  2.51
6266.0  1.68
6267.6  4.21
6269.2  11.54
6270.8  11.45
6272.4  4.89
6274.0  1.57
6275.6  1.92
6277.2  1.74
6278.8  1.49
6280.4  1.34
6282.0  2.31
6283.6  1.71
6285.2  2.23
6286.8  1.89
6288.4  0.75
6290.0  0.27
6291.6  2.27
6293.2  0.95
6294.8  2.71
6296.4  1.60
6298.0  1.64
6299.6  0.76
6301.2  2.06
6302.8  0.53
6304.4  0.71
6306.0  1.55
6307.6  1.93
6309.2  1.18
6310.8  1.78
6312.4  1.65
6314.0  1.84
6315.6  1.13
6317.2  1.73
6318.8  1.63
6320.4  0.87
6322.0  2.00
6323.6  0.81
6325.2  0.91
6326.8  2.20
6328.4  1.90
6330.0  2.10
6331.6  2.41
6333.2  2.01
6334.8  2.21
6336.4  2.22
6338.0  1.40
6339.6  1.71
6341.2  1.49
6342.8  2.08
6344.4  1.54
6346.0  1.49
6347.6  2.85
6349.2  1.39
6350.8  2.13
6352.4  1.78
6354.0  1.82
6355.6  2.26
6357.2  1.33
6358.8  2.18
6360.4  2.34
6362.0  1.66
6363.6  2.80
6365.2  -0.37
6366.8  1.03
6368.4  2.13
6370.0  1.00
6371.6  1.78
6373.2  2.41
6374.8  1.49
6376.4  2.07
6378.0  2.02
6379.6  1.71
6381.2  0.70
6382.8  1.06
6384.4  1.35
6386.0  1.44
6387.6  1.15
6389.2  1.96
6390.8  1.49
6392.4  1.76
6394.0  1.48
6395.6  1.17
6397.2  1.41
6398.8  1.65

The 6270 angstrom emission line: [O III]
